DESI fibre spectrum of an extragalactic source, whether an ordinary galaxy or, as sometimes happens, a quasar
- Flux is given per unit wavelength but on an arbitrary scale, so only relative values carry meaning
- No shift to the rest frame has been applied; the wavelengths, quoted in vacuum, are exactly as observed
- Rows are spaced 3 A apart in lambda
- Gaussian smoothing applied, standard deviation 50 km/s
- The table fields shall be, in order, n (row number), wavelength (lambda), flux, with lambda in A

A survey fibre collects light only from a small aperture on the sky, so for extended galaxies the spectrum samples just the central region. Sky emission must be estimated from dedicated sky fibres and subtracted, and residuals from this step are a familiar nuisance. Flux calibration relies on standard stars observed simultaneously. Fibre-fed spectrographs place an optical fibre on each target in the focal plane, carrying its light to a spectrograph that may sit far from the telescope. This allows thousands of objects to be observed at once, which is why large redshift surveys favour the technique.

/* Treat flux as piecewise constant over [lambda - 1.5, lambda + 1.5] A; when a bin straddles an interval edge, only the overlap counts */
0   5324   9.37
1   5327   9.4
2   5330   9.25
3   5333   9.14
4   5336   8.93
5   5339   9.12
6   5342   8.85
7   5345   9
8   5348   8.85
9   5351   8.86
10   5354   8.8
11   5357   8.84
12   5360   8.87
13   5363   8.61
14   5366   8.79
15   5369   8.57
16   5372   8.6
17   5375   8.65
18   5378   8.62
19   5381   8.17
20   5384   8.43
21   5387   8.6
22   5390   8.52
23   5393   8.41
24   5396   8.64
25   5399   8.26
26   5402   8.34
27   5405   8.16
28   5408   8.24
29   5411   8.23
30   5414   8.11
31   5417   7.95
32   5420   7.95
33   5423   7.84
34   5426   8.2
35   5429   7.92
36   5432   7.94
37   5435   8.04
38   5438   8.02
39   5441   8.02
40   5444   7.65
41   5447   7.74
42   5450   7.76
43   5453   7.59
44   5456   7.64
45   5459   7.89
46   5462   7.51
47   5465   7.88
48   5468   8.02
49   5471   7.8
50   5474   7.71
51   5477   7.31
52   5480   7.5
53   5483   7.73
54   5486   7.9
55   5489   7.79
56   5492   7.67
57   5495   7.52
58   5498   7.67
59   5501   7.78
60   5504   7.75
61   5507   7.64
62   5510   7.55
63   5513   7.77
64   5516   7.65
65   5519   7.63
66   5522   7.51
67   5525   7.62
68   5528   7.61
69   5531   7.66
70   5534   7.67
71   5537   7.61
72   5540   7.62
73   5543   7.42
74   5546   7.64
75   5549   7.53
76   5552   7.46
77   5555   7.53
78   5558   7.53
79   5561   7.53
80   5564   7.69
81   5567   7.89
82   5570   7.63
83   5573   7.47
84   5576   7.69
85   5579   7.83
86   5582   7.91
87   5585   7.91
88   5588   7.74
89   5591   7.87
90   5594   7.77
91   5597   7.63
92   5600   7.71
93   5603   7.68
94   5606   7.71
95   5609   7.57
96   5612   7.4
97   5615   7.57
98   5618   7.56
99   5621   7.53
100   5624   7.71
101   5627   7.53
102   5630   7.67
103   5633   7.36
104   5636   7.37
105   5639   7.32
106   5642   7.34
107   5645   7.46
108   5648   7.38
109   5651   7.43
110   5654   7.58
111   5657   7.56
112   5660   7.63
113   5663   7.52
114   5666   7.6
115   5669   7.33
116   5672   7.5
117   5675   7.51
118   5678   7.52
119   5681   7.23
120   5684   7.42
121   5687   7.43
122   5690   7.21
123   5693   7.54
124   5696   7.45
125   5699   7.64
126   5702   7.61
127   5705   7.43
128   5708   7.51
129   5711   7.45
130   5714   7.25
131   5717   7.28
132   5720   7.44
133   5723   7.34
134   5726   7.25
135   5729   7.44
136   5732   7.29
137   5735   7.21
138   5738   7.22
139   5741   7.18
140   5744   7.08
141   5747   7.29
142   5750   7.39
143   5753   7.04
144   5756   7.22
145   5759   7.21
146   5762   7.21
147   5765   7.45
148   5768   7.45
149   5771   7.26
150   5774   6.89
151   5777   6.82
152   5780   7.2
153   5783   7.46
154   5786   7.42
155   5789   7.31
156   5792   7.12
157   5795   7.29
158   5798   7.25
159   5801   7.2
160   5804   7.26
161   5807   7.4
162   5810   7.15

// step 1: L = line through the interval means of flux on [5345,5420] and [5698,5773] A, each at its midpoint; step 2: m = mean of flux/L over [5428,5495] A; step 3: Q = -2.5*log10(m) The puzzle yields 0.06 mag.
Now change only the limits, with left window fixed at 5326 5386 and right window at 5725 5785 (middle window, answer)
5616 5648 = 0.03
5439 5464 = 0.09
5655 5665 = 0.00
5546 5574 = 0.06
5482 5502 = 0.07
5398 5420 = 0.06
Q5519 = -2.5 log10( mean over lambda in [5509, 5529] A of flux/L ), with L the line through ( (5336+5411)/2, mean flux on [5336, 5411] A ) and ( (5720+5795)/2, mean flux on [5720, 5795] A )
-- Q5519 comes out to 0.07 mag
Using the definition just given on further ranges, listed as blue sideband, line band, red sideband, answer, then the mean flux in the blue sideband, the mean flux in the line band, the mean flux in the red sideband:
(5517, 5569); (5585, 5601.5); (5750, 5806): -0.03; 7.6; 7.76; 7.23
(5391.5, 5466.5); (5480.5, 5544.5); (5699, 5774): 0.02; 8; 7.65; 7.31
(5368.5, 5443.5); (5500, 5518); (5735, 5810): 0.04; 8.24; 7.69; 7.23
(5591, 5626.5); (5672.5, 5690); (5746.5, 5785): 0.00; 7.63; 7.41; 7.22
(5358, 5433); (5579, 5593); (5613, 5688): -0.02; 8.35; 7.85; 7.48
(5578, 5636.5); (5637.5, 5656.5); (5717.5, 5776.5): 0.02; 7.65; 7.43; 7.25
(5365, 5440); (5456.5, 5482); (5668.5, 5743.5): 0.05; 8.28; 7.7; 7.38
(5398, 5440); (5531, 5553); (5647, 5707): 0.03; 8.08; 7.57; 7.48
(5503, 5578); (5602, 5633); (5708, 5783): -0.01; 7.61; 7.58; 7.25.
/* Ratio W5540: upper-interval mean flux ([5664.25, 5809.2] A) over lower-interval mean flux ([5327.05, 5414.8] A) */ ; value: 0.8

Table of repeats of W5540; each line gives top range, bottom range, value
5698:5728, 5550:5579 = 0.97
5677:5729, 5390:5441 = 0.91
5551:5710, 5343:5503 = 0.93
